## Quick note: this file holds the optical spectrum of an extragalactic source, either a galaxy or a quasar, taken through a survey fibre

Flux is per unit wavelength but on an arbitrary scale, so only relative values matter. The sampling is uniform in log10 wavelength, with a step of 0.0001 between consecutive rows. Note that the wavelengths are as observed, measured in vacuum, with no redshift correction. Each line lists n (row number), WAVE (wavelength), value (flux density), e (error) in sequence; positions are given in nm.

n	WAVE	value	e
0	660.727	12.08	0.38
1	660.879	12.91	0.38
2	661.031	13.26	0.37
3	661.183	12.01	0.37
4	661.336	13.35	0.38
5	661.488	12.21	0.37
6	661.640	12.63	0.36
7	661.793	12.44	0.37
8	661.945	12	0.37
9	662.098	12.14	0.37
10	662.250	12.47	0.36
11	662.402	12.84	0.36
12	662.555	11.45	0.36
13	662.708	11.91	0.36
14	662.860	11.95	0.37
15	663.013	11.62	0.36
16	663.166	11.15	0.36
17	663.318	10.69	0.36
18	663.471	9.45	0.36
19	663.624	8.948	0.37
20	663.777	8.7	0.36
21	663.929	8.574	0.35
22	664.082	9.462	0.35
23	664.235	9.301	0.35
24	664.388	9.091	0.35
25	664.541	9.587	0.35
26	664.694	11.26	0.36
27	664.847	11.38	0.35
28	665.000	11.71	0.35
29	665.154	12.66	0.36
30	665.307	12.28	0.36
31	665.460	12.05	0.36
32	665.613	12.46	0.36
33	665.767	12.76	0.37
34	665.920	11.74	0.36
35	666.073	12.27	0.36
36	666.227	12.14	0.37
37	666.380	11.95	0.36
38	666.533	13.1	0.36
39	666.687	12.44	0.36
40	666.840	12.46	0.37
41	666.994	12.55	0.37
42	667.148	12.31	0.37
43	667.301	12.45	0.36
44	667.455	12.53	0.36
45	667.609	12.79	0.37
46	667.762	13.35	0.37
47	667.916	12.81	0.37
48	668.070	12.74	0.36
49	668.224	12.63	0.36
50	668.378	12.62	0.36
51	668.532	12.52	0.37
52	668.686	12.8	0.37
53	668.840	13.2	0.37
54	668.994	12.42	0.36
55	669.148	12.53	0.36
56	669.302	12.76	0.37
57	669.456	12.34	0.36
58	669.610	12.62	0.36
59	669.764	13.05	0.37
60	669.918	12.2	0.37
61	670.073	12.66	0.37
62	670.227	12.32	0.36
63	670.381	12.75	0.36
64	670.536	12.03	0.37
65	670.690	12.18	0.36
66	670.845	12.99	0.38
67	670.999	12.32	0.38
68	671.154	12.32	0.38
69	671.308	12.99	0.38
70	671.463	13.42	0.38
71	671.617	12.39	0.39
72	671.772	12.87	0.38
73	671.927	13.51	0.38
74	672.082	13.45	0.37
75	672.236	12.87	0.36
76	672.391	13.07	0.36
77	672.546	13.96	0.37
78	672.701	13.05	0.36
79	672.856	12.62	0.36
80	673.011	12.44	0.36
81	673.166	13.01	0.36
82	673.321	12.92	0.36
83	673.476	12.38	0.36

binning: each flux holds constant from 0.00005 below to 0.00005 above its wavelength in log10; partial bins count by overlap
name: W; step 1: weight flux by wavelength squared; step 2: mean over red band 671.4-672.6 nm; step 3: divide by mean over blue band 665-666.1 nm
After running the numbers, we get 1.09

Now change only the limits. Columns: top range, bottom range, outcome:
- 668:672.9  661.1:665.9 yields 1.15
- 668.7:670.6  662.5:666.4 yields 1.16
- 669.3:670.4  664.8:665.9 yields 1.05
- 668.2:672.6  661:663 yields 1.06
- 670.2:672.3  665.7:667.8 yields 1.04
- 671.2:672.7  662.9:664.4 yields 1.38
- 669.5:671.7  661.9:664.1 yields 1.18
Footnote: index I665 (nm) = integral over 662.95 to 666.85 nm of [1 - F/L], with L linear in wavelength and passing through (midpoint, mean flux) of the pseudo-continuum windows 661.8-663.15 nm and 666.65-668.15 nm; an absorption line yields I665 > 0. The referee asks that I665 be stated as 0.393 nm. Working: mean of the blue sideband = 12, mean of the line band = 11.1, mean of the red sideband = 12.6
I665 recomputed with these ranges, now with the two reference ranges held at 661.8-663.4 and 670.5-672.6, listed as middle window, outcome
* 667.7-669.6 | -0.03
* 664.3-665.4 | 0.09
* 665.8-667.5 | -0.01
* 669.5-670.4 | 0.01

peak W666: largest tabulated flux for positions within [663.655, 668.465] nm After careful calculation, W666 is 13.35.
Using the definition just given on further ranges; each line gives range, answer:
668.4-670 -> 13.2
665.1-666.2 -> 12.76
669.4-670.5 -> 13.05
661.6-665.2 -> 12.84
